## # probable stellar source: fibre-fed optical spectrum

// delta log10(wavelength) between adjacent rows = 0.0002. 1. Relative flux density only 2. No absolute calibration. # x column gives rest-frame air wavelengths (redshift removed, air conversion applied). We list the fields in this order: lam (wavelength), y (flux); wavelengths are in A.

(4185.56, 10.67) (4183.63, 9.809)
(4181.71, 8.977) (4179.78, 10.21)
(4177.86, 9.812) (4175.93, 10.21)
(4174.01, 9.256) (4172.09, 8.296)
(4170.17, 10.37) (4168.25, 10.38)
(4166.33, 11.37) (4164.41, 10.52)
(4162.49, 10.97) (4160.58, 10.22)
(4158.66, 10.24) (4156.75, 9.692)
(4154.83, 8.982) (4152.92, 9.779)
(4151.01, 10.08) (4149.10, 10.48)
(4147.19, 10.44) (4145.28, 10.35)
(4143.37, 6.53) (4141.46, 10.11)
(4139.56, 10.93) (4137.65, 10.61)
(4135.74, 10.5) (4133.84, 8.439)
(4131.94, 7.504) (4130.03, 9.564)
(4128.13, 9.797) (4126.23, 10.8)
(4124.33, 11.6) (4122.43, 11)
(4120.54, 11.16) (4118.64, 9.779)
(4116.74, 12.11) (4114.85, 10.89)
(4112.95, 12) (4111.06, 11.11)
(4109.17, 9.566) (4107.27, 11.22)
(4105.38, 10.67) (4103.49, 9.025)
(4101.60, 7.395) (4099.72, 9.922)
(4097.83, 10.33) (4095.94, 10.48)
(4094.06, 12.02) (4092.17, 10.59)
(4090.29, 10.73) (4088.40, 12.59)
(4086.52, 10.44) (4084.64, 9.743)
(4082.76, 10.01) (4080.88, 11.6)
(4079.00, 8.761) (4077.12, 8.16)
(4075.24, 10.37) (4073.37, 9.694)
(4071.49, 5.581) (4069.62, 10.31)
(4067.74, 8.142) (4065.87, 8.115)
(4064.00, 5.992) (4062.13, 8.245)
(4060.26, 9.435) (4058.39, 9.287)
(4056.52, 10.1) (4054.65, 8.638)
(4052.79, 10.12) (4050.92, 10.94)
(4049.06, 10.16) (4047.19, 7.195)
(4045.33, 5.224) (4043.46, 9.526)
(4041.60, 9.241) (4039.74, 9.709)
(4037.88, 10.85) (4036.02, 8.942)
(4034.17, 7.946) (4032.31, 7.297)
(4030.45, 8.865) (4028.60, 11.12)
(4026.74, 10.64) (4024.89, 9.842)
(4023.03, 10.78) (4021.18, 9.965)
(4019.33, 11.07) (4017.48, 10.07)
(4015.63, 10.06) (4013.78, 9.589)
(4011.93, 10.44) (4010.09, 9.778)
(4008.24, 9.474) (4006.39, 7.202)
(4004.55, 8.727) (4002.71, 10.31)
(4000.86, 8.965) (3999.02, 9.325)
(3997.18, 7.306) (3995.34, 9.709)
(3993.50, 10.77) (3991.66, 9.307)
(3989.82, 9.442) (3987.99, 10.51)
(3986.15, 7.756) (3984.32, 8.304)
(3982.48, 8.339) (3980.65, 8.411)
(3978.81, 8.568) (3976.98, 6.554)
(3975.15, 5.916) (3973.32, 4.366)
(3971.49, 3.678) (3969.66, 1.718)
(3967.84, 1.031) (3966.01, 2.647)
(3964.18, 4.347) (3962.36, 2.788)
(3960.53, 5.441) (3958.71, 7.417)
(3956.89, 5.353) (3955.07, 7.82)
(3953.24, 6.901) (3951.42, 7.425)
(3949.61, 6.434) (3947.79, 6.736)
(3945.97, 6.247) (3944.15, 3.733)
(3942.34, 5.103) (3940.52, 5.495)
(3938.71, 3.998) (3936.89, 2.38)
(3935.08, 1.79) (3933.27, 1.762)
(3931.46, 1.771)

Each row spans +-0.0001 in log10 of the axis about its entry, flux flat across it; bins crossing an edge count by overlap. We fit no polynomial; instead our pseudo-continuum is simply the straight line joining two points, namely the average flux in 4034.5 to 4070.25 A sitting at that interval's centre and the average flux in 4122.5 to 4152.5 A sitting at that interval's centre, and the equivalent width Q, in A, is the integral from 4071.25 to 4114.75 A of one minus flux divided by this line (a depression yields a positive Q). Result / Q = -3.7 A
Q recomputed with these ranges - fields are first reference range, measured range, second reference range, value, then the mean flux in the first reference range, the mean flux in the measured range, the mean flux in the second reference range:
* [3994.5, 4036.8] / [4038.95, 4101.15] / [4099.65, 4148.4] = 2.4 A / 9.46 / 9.42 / 10.1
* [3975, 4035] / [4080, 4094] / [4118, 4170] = -1.7 A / 9.21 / 10.9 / 10.1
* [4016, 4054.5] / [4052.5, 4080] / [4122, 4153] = 2.6 A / 9.47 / 8.7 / 9.9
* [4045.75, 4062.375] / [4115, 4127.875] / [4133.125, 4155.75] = -1.8 A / 9.27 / 11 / 9.79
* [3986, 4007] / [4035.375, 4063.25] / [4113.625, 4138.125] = 1.4 A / 9.19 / 9.15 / 10.3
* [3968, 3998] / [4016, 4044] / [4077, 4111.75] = -3.7 A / 7.38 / 9.73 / 10.3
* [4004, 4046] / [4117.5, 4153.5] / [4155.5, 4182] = -0.3 A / 9.44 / 9.98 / 10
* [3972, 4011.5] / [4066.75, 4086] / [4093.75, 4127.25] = 1.4 A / 8.5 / 9.26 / 10.6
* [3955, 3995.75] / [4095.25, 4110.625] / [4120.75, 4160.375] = -1.2 A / 6.47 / 9.86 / 9.9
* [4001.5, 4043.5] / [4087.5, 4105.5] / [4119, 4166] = -0.9 A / 9.63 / 10.4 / 10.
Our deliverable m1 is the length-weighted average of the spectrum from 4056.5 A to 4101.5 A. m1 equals 9.56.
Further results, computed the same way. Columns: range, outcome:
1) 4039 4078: 8.77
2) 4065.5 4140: 10.1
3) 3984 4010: 9.12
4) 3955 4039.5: 8.04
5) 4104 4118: 11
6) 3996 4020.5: 9.42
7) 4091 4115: 10.4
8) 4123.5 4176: 9.92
